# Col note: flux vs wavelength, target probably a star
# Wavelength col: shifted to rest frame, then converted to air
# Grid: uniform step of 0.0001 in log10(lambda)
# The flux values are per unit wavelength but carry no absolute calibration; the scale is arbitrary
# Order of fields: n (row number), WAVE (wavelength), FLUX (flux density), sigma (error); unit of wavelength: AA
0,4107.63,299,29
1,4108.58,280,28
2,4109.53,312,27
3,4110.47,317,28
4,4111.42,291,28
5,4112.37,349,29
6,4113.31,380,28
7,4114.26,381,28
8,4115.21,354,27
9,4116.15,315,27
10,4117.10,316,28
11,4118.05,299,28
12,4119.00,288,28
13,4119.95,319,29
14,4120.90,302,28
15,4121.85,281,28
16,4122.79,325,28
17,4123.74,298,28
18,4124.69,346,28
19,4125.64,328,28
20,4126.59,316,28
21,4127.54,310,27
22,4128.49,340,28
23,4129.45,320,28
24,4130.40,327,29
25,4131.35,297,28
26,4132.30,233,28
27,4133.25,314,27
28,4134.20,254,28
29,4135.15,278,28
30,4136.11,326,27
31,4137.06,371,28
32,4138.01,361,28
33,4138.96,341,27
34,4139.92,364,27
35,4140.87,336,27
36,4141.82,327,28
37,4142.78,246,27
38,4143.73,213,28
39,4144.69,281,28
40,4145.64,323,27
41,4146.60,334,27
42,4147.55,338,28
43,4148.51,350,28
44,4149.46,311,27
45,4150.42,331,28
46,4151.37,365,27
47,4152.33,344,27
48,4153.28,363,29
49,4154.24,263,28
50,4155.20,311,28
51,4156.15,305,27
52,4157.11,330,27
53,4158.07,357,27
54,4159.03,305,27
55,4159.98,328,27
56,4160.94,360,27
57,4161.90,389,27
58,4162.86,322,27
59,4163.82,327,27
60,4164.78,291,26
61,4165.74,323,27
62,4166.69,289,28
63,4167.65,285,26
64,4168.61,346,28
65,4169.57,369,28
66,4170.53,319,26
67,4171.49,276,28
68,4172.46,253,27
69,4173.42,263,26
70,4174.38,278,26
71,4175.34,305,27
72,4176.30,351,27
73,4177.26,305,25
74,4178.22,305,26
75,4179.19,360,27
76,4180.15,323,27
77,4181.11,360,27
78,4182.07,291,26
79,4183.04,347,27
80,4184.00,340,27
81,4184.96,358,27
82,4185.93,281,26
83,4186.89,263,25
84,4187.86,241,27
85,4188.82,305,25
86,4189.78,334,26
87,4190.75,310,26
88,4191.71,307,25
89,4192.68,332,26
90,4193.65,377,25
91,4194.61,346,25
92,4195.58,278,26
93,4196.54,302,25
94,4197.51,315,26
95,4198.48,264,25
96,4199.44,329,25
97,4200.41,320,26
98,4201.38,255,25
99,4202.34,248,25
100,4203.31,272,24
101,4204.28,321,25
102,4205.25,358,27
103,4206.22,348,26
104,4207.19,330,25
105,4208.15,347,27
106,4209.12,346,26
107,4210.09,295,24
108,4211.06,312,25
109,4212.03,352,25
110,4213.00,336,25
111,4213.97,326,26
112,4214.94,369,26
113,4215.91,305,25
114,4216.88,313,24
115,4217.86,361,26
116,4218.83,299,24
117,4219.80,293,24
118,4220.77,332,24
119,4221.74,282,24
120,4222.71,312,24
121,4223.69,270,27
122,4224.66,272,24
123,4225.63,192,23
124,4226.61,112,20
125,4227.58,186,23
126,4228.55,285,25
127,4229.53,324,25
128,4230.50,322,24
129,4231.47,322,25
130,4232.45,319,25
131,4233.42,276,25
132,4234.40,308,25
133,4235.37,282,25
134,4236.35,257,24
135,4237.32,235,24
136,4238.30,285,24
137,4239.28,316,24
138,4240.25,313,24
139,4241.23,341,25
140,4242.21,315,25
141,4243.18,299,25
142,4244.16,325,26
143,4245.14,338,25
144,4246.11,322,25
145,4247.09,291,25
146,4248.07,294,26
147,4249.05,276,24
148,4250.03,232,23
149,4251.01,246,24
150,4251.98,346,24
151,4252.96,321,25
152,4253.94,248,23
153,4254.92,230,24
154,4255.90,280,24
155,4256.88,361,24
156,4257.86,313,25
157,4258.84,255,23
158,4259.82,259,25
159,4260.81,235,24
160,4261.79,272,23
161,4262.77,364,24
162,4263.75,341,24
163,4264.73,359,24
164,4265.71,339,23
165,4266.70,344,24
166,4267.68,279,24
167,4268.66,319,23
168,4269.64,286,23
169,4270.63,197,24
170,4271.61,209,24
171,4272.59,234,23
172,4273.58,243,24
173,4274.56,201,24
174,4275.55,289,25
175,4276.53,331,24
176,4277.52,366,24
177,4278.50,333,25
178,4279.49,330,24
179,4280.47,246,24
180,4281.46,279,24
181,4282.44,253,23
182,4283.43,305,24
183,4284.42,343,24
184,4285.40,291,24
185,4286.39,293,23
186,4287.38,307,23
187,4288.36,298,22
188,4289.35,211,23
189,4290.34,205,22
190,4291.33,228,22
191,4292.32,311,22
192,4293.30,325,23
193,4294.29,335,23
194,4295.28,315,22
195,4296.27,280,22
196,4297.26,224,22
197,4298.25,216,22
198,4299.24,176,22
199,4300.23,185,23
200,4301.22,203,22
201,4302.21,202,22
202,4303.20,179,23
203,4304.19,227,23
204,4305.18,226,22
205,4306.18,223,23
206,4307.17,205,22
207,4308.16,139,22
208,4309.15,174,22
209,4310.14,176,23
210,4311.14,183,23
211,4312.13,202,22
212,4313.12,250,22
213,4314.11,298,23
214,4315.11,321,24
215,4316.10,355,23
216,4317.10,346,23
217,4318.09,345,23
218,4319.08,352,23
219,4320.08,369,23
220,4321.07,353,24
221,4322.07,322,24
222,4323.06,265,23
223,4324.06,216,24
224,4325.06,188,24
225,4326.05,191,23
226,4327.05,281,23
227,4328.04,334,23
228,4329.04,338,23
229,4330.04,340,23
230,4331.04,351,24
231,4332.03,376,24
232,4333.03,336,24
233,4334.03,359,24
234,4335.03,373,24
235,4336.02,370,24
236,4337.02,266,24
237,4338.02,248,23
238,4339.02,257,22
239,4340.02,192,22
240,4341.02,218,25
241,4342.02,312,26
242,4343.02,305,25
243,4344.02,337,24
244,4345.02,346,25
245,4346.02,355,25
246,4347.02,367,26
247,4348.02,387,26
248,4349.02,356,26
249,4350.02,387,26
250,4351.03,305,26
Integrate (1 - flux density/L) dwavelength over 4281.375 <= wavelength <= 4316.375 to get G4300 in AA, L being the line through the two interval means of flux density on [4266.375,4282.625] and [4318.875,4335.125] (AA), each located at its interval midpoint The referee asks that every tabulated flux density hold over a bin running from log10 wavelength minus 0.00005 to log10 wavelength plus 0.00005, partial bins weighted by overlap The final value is 5.5 AA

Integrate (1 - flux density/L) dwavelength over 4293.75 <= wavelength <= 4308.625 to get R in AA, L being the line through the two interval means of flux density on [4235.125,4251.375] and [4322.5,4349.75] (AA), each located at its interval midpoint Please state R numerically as 3.9 AA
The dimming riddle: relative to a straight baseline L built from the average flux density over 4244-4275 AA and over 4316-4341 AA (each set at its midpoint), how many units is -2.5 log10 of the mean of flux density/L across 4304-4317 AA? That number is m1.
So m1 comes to 0.28 mag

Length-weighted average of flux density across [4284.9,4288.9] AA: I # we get 297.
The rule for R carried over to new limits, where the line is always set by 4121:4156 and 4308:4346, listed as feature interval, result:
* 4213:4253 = 1.34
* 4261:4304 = 3.24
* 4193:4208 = -0.21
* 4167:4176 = 0.32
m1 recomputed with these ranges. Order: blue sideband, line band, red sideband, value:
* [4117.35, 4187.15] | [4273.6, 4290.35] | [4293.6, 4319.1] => -0.14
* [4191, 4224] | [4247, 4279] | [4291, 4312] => -0.10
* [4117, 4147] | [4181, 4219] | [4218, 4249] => -0.08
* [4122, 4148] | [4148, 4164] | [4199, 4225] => -0.07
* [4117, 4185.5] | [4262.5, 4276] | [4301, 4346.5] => 0.02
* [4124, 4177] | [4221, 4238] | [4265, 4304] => 0.08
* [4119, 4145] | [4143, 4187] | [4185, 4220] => -0.02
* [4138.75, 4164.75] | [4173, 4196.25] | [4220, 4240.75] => -0.04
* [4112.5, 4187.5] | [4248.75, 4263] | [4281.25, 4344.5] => 0.03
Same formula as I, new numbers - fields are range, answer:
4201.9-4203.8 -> 260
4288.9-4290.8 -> 208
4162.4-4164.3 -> 324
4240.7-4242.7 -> 328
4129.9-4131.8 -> 313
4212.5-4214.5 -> 332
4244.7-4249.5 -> 304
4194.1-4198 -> 311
